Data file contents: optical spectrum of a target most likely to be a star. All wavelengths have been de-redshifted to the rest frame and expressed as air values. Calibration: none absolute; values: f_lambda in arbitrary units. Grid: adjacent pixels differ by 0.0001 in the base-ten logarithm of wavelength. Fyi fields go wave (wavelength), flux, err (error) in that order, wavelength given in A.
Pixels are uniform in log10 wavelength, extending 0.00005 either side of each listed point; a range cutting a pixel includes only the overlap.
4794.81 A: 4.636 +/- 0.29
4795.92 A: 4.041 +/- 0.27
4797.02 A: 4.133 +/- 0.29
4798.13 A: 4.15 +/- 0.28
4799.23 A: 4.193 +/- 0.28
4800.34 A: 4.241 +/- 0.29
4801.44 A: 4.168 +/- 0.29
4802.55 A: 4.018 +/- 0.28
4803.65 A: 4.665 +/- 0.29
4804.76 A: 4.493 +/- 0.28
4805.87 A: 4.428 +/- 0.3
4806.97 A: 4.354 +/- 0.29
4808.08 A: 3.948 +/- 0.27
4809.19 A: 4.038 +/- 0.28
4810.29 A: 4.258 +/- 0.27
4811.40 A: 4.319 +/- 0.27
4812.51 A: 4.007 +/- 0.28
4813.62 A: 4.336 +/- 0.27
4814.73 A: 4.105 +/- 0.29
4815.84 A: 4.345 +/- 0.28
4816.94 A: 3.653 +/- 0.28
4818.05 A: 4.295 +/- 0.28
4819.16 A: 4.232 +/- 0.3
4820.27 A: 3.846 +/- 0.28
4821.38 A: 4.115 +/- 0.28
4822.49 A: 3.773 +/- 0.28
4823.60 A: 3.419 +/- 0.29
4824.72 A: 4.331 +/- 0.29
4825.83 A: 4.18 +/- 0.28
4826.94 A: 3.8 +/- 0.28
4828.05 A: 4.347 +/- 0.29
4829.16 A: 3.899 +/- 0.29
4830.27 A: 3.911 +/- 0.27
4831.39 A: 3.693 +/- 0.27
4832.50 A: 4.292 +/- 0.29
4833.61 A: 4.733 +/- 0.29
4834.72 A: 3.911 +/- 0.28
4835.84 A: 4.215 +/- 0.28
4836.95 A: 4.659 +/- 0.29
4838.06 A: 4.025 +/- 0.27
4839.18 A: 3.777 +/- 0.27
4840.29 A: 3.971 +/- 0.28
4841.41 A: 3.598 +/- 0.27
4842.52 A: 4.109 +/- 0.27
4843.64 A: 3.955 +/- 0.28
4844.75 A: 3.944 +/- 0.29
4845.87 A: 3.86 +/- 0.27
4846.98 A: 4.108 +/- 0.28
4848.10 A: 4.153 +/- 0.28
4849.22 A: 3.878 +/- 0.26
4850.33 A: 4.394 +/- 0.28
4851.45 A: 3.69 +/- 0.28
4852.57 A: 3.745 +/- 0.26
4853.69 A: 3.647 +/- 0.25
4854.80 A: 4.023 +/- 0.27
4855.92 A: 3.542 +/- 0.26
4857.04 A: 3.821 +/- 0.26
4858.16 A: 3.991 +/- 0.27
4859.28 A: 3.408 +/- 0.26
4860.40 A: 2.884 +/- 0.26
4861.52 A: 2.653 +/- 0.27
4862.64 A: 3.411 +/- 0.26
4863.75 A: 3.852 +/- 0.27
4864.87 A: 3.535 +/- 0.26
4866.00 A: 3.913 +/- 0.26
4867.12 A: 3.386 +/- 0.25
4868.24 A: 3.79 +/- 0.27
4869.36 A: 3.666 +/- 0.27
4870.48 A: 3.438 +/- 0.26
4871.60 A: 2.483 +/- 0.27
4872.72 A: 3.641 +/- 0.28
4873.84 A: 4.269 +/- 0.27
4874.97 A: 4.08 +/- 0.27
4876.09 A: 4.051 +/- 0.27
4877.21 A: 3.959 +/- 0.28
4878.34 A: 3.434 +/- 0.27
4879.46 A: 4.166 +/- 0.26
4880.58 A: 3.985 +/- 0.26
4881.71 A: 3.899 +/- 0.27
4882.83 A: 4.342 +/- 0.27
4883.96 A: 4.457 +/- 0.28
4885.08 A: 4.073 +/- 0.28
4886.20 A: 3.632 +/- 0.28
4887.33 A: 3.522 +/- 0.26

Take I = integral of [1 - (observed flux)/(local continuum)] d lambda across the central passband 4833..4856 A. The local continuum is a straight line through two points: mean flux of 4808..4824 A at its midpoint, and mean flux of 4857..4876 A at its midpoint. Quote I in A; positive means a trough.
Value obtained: -1.4 A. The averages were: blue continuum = 4.06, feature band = 4.01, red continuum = 3.55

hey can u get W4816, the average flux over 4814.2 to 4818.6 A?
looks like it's 4.11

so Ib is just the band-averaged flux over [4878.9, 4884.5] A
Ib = 4.17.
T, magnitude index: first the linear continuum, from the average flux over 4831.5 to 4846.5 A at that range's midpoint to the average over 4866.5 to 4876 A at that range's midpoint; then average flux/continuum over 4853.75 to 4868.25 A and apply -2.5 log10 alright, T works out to 0.06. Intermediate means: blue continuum 4.07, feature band 3.55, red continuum 3.62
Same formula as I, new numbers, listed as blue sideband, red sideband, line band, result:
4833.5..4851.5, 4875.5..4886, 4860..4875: 2.0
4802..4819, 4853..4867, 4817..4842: -0.5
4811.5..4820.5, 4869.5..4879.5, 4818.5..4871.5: 0.9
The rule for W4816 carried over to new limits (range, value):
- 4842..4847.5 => 4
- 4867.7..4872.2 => 3.35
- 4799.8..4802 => 4.21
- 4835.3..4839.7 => 4.17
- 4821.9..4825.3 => 3.84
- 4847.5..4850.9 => 4.14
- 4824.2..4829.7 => 4.11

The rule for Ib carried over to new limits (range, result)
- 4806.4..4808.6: 4.16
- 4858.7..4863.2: 3.1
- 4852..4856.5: 3.74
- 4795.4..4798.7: 4.11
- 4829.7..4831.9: 3.8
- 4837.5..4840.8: 3.93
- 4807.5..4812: 4.14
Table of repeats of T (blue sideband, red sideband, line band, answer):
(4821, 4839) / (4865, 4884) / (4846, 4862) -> 0.06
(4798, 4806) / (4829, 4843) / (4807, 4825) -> 0.04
